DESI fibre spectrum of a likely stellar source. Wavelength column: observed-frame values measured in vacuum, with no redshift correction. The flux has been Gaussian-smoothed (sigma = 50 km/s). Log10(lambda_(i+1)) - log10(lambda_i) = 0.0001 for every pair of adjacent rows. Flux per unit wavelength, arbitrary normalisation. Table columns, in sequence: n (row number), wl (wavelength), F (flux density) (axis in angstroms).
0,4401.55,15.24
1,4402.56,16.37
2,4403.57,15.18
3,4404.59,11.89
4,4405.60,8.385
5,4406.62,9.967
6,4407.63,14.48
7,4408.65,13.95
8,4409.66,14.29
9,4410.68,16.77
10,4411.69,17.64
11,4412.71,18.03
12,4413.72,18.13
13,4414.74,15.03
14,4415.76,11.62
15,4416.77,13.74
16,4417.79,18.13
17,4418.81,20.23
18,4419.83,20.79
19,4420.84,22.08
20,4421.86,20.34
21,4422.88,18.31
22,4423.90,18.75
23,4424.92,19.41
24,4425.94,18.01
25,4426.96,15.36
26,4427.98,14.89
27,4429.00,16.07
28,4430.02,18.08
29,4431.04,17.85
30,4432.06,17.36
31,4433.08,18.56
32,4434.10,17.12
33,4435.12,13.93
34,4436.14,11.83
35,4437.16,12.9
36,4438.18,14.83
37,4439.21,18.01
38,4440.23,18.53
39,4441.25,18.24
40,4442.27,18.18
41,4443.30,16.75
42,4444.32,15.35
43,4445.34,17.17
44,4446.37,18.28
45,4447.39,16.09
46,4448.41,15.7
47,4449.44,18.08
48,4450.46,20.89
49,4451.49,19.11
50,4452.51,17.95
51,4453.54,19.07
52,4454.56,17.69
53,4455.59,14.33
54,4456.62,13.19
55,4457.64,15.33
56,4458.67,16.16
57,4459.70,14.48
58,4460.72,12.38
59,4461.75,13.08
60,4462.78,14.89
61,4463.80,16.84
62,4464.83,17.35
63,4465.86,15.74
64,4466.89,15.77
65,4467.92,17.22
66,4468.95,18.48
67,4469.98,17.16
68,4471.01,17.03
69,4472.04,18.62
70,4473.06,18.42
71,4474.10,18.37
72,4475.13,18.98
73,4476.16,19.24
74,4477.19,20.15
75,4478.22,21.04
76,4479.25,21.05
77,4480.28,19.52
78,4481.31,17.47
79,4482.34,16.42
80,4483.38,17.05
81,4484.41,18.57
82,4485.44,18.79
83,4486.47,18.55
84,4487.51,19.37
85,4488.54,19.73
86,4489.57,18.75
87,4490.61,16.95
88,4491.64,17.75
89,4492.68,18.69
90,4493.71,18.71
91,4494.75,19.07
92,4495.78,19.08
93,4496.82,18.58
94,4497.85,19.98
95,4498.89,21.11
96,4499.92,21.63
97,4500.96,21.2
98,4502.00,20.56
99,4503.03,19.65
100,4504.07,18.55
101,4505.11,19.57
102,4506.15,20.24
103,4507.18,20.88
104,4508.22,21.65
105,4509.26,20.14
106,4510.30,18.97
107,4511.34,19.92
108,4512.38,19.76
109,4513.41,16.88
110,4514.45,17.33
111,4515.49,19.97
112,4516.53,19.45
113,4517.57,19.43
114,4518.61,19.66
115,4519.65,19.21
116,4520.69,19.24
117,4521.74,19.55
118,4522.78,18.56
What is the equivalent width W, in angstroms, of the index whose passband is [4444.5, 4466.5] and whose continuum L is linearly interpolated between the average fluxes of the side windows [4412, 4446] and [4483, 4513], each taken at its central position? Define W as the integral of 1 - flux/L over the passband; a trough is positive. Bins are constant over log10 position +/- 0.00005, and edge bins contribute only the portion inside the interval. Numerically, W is 2.0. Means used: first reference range 17.1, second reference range 19.4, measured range 16.4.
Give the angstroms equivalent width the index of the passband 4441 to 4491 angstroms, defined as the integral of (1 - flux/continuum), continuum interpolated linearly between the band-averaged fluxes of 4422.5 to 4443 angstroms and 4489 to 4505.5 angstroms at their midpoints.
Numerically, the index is 1.9 angstroms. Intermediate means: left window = 16.8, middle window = 17.4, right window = 19.4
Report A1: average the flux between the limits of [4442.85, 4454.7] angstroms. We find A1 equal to 17.7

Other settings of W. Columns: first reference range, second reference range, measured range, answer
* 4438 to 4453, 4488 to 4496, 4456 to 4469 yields 1.90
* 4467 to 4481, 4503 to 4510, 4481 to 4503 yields 0.58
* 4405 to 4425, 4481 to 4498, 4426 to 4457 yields 0.70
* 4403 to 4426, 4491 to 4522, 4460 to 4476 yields 1.29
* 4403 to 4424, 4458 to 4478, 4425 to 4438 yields 0.19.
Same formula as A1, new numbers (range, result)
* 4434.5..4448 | 16.2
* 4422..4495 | 17.3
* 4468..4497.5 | 18.6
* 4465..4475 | 17.5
